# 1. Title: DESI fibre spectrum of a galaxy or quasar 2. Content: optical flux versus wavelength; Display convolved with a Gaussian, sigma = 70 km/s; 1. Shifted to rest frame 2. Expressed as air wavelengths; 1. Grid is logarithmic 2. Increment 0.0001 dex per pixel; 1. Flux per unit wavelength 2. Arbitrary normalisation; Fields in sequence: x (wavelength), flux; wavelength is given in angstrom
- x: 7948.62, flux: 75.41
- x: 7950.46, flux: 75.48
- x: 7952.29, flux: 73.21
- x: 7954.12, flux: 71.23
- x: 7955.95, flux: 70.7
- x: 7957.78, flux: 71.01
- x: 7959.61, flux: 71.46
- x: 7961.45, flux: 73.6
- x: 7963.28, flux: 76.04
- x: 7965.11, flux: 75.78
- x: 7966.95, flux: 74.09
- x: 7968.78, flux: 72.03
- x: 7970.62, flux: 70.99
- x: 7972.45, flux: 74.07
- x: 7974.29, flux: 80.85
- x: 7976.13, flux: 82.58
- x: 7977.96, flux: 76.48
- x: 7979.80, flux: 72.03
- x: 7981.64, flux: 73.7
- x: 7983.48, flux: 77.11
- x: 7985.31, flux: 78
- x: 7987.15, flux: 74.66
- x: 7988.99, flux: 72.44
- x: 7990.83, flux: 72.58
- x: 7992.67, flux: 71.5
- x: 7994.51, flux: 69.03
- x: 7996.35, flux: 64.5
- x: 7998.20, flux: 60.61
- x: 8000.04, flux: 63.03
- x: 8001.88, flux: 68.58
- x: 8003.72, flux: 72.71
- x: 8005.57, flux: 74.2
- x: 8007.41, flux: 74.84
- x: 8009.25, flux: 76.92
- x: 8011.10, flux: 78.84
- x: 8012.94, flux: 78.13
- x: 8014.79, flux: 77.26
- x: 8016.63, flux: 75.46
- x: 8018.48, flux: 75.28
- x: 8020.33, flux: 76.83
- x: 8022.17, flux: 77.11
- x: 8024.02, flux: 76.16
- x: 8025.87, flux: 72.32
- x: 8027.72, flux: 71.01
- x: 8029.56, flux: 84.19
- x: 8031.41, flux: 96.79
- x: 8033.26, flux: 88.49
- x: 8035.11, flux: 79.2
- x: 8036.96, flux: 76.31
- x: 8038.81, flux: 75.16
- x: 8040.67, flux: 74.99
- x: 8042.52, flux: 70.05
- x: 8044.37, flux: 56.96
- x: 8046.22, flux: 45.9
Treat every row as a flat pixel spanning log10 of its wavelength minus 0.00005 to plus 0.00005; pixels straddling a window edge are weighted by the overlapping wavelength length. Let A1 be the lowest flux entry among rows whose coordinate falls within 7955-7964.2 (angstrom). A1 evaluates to 70.7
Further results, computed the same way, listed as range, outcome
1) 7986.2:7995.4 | 69.03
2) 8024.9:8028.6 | 71.01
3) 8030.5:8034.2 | 88.49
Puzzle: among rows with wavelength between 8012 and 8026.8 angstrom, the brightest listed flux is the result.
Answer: 78.13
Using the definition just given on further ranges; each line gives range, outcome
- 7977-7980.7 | 76.48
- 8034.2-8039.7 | 79.2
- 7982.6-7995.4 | 78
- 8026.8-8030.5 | 84.19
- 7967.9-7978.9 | 82.58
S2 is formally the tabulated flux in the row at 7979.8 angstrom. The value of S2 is 72.03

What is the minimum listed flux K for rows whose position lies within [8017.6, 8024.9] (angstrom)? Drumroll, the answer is 75.28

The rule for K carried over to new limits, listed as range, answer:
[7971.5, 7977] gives 74.07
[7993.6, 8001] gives 60.61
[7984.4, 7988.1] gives 74.66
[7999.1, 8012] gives 63.03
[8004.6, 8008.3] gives 74.2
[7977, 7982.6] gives 72.03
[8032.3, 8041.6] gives 74.99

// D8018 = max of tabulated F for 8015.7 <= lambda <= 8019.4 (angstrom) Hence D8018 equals 75.46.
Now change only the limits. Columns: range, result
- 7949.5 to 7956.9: 75.48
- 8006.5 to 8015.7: 78.84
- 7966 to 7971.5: 74.09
